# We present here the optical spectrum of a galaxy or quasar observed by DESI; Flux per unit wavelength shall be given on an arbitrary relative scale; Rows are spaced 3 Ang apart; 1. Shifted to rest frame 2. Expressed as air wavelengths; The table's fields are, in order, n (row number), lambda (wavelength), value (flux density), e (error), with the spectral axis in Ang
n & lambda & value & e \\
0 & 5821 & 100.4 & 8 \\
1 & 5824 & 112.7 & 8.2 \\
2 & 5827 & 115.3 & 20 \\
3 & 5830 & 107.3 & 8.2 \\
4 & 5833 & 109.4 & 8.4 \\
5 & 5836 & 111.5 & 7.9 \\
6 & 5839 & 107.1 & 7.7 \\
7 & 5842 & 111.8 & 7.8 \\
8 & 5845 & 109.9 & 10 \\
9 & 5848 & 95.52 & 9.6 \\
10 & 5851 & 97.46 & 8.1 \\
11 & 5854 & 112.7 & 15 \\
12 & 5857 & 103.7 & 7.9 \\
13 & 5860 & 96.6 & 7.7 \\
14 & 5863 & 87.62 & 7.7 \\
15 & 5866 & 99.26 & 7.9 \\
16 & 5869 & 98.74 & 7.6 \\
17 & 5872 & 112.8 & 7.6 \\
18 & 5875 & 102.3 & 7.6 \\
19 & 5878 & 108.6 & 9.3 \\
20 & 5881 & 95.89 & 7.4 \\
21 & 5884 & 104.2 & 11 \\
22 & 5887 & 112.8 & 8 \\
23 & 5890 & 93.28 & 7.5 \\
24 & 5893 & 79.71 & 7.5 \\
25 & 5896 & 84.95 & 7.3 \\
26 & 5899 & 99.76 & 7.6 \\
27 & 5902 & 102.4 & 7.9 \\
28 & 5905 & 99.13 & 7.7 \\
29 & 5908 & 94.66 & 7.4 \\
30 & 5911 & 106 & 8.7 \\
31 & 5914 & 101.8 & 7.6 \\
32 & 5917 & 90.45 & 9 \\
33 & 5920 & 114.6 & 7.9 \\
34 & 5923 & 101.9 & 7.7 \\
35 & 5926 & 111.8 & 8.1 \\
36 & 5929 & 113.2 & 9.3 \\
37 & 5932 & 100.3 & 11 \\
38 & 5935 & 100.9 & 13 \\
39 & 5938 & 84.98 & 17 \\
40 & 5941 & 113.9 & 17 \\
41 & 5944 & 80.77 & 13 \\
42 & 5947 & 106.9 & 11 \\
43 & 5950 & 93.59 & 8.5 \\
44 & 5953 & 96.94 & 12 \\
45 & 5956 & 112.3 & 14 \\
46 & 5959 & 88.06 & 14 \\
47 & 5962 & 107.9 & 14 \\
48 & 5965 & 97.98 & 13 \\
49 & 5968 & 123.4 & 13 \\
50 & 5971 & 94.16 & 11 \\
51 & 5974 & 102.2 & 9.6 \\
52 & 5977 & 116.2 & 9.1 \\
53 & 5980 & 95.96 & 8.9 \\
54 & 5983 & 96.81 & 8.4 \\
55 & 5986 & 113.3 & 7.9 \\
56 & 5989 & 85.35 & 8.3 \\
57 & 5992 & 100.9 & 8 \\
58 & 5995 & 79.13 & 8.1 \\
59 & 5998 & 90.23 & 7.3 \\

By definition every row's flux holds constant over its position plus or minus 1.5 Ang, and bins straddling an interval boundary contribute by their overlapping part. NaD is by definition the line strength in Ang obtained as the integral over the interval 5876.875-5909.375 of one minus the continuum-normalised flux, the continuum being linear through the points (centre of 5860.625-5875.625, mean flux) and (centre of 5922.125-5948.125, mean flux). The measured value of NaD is 0.9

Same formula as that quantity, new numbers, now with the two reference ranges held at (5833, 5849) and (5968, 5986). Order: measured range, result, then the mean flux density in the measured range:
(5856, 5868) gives 1.2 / 96.6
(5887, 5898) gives 1.7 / 90.3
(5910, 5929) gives 0.1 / 105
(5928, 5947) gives 1.0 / 99.3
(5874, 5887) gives 0.3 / 104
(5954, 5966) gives 0.3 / 102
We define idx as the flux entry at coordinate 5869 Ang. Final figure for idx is 98.74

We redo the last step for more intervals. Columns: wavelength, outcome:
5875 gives 102.3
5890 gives 93.28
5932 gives 100.3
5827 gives 115.3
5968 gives 123.4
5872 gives 112.8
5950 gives 93.59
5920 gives 114.6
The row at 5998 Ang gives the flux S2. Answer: 90.23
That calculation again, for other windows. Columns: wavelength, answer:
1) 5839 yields 107.1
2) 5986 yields 113.3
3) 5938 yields 84.98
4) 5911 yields 106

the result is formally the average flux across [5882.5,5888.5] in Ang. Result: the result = 108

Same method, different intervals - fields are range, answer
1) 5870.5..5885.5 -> 105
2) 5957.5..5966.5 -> 98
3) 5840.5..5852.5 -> 104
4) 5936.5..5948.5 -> 96.6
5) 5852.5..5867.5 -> 100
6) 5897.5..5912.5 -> 100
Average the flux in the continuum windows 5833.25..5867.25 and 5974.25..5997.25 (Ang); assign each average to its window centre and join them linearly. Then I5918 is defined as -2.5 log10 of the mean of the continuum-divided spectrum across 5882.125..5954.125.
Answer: 0.01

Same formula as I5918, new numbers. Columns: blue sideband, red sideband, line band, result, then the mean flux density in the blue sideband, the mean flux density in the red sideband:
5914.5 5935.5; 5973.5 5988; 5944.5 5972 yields 0.03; 105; 104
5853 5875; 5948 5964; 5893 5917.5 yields 0.05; 101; 99.9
